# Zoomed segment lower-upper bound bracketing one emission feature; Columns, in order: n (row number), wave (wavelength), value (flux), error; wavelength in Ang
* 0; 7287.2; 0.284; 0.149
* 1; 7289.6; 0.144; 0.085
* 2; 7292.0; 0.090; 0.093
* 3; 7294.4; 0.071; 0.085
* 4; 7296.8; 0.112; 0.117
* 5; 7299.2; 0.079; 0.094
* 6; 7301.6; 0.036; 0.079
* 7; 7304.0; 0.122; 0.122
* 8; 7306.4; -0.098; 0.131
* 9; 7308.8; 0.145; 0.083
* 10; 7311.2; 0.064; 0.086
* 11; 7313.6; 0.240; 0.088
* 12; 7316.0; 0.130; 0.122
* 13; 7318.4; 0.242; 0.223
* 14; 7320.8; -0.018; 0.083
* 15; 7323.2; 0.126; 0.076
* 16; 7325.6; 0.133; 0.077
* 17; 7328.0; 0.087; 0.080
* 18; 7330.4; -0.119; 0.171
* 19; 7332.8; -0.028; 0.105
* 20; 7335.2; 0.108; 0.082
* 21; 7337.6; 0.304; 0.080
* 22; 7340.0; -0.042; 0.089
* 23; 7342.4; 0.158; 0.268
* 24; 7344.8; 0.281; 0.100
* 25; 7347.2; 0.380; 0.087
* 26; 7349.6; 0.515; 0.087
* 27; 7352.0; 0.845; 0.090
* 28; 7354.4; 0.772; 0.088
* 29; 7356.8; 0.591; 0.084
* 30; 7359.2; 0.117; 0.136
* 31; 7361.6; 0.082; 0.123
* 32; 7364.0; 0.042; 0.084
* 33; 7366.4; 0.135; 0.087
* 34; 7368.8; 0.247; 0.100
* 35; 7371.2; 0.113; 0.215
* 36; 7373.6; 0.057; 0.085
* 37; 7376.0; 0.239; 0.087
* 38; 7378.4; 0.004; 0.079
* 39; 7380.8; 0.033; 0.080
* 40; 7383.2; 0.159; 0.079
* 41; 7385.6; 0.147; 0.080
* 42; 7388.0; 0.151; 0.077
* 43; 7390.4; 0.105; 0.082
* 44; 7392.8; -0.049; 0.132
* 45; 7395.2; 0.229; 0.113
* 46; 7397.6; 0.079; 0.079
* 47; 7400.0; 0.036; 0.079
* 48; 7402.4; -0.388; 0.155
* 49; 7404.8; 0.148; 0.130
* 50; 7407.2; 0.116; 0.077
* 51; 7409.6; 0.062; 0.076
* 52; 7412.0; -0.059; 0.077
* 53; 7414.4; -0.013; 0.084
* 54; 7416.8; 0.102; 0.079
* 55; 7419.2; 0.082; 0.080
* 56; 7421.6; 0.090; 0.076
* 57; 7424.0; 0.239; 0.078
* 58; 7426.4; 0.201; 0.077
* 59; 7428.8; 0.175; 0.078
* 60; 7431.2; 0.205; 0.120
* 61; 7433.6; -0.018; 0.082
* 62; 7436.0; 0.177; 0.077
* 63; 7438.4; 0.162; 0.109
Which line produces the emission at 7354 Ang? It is [O II] 3727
